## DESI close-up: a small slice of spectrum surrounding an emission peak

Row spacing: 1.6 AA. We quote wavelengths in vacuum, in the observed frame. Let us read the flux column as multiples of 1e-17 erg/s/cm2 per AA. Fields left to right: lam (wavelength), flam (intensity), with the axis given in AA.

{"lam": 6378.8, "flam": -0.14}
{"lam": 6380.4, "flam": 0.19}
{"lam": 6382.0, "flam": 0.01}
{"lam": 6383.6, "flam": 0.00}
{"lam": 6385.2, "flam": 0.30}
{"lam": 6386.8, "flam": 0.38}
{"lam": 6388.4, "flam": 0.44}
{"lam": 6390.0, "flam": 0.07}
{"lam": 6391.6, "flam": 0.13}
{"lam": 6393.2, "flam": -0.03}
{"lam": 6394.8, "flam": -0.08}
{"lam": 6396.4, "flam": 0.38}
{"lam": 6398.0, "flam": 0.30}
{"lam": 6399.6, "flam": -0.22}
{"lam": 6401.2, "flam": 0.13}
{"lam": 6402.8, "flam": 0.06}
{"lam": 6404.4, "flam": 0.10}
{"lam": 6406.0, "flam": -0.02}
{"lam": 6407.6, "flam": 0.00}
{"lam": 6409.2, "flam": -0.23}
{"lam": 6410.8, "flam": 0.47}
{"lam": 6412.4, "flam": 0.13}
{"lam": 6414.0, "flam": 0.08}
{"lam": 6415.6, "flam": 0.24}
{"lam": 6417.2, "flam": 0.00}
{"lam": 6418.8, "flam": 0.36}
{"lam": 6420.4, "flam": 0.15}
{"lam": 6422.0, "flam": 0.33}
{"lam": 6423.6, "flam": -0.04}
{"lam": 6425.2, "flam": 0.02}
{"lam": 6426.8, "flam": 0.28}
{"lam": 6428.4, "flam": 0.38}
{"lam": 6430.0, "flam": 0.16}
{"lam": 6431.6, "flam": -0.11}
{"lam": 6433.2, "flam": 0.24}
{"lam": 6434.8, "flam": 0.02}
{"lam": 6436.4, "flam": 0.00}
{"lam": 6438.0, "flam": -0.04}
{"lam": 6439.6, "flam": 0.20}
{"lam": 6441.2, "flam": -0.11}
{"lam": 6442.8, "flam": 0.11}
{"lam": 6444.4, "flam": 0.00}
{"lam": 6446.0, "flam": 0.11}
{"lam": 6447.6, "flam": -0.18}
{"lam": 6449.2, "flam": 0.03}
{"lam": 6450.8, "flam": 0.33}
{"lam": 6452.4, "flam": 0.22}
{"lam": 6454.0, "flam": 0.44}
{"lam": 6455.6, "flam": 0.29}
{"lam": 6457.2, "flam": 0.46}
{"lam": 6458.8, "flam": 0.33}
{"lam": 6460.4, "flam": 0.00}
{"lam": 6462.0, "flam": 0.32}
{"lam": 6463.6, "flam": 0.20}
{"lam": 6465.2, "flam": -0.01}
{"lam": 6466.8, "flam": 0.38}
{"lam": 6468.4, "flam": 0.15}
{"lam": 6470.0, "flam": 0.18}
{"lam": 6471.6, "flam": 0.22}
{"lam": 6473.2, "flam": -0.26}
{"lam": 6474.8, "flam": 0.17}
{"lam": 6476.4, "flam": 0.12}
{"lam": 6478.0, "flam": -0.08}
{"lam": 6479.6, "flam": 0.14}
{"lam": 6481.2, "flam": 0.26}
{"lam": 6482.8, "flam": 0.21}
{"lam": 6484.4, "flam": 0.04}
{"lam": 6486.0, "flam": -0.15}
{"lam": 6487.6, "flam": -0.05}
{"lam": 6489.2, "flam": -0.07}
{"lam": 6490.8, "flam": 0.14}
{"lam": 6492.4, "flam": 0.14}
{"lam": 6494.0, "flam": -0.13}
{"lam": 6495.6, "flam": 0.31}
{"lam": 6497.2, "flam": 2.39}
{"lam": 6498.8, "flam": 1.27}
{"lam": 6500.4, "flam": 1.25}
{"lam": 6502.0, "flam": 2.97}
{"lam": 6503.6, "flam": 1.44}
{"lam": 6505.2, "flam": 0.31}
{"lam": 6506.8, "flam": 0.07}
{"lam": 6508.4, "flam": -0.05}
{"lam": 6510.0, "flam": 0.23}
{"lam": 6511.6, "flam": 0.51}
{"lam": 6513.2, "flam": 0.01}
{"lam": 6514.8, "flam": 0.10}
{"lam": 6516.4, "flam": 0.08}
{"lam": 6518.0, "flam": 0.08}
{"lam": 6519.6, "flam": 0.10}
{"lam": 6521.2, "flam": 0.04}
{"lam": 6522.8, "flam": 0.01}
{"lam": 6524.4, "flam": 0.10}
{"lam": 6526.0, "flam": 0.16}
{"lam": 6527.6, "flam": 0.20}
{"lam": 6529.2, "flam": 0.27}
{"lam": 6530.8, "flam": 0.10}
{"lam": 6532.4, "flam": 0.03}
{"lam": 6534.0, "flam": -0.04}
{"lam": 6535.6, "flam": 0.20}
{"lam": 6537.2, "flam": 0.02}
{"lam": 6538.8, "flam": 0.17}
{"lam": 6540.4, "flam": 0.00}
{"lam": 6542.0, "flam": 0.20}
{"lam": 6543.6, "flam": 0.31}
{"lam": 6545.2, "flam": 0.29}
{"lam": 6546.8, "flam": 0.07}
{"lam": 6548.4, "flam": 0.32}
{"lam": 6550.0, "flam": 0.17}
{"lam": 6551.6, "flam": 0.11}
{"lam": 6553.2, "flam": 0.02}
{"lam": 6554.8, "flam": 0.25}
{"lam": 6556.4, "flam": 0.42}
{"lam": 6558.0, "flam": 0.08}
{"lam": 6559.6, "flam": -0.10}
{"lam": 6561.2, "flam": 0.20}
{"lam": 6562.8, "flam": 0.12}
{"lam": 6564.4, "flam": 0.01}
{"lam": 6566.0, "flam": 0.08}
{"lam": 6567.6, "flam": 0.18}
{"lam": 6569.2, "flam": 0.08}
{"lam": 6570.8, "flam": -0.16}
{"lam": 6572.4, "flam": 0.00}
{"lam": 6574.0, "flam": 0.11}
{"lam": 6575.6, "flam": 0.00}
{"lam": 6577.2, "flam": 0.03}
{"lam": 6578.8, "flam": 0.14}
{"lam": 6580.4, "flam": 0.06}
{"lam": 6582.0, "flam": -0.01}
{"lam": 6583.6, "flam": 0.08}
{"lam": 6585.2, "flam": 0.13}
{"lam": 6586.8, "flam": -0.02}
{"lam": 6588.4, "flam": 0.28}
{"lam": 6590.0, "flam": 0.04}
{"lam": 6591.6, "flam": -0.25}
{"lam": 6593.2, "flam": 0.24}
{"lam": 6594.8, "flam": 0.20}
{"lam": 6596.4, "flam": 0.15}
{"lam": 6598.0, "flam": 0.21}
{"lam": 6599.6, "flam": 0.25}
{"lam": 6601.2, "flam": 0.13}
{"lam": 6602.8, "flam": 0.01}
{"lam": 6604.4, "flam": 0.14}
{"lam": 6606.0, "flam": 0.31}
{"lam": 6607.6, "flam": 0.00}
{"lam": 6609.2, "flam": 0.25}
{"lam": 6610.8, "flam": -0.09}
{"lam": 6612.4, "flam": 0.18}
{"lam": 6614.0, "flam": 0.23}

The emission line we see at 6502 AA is [O II]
